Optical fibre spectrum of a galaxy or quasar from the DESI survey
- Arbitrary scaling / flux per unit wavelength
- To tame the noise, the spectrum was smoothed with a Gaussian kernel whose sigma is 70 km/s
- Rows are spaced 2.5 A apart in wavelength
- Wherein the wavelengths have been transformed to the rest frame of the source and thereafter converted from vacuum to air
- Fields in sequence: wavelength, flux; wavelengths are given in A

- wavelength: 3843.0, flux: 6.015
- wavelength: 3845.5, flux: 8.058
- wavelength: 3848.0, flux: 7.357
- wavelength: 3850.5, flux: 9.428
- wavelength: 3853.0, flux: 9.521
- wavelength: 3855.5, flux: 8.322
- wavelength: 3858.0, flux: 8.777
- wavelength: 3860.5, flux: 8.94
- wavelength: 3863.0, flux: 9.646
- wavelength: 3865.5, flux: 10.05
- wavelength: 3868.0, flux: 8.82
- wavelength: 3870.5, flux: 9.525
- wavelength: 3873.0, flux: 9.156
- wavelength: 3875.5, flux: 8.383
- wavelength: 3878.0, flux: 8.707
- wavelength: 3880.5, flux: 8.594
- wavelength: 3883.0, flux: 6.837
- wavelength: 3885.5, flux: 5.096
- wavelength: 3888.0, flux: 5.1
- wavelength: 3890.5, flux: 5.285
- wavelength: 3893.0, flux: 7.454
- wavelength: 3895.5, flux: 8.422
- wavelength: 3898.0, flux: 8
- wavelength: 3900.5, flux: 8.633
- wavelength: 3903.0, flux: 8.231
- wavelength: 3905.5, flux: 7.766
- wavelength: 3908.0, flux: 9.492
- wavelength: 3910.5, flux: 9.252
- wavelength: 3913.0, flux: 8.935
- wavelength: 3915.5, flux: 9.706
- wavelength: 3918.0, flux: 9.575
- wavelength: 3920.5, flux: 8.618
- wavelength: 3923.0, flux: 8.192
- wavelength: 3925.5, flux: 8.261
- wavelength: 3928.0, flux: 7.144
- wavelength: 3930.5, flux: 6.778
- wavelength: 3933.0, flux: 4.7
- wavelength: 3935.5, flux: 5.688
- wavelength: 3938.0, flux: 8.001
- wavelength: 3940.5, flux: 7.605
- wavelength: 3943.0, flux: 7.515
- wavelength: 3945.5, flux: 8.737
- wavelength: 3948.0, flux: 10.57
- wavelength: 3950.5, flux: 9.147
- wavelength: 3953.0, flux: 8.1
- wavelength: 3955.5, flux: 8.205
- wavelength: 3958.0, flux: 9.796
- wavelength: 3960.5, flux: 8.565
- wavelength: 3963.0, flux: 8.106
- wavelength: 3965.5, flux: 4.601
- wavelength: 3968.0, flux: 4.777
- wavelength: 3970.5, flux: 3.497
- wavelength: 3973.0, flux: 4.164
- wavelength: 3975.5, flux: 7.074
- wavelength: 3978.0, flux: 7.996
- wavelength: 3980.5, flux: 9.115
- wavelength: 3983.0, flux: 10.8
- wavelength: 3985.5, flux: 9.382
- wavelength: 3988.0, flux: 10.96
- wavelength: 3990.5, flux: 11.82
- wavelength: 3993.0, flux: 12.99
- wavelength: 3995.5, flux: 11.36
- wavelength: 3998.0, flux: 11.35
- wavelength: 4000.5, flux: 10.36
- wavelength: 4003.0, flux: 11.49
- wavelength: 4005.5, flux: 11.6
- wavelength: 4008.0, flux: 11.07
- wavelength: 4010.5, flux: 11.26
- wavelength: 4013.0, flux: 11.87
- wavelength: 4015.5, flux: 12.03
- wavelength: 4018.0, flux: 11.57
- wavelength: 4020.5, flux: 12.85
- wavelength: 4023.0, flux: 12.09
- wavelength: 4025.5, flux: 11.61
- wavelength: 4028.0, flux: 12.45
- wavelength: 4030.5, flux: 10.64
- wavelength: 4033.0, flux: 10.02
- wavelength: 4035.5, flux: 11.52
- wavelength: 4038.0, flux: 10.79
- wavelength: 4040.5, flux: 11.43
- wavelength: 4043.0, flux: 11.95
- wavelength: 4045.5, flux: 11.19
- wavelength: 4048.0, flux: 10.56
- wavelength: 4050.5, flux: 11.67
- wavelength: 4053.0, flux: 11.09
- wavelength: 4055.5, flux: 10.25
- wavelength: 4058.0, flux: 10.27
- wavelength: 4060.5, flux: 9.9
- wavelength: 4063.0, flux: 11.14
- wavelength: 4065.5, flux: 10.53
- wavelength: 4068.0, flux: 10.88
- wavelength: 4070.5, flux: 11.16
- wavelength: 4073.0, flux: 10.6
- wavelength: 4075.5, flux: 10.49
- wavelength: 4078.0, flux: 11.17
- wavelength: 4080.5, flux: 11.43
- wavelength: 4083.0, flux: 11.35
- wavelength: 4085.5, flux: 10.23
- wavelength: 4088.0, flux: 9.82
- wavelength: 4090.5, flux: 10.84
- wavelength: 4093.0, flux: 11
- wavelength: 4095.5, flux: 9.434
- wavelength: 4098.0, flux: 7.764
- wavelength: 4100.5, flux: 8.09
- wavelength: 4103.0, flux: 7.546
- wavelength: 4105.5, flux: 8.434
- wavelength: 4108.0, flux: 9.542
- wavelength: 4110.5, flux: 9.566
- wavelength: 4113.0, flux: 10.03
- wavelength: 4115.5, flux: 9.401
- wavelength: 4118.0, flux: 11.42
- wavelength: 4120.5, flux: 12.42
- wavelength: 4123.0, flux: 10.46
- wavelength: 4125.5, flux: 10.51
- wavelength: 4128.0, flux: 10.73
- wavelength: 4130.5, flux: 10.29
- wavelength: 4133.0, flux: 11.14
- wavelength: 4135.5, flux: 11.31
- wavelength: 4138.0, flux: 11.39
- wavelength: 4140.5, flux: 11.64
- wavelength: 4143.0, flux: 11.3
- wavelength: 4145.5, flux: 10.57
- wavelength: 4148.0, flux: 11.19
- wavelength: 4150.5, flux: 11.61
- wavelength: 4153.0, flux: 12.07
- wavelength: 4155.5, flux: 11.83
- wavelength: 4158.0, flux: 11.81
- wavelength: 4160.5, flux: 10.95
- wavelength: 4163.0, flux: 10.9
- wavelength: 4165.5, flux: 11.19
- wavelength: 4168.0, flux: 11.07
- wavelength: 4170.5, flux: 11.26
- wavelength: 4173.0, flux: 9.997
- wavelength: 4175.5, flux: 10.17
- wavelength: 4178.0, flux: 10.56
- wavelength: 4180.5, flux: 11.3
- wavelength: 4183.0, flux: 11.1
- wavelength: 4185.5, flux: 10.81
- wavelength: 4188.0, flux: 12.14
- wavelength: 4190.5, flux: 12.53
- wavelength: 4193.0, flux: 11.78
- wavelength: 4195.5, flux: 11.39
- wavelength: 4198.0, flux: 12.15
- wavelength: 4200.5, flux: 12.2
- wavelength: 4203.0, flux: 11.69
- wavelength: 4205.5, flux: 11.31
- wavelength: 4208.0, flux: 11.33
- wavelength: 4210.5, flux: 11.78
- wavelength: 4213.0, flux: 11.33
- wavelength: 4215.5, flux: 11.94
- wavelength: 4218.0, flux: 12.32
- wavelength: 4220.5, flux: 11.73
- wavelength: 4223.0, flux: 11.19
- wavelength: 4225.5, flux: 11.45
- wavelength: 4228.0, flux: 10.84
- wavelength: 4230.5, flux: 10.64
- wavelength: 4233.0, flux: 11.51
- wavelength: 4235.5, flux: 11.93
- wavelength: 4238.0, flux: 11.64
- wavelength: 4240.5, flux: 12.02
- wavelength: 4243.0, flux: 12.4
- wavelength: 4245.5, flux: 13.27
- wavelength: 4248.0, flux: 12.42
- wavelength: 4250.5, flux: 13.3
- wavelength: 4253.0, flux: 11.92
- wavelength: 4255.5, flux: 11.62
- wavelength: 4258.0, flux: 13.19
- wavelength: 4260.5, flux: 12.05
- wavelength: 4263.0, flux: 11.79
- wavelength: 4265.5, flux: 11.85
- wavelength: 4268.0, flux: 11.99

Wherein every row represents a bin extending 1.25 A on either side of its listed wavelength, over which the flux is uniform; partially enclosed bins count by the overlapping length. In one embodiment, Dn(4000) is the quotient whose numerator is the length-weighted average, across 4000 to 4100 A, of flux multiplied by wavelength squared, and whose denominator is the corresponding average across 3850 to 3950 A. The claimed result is 1.44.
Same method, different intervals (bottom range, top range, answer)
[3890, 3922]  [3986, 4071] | 1.41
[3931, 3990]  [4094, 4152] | 1.44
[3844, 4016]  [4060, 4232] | 1.41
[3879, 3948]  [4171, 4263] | 1.75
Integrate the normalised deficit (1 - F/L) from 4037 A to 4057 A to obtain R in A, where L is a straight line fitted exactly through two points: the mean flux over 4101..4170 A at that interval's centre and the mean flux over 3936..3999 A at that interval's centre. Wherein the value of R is -3.2 A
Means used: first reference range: 8.52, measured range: 11.1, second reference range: 10.7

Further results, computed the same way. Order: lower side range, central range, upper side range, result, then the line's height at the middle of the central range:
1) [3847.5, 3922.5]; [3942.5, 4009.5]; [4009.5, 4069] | 7.1 A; 10.1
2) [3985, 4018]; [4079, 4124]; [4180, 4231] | 6.1 A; 11.5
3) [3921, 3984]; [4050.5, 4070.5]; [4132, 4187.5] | -2.7 A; 9.4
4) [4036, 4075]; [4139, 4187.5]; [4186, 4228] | 1.4 A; 11.5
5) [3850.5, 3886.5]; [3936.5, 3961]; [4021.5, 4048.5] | 3.3 A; 9.94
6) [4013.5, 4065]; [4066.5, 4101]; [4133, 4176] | 2.7 A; 11.2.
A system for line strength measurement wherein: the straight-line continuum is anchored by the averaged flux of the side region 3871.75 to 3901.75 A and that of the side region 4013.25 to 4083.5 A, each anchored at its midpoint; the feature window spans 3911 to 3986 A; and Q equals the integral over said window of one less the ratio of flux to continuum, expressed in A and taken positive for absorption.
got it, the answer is 9.0 A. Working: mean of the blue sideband 7.47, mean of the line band 7.78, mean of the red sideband 11.2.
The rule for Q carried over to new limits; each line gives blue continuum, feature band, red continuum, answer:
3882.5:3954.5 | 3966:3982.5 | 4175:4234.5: 4.46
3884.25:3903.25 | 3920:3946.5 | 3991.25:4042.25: 3.39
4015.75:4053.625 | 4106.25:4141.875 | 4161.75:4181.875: 1.15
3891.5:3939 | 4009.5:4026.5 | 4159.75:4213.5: -4.83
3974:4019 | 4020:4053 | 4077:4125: -2.96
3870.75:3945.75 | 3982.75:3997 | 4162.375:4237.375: -3.94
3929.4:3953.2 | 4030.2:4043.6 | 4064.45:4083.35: -1.36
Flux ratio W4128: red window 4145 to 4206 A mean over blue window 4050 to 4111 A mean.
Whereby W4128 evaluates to 1.1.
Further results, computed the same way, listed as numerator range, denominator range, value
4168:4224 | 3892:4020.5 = 1.29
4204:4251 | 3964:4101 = 1.14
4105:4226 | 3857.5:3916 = 1.35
